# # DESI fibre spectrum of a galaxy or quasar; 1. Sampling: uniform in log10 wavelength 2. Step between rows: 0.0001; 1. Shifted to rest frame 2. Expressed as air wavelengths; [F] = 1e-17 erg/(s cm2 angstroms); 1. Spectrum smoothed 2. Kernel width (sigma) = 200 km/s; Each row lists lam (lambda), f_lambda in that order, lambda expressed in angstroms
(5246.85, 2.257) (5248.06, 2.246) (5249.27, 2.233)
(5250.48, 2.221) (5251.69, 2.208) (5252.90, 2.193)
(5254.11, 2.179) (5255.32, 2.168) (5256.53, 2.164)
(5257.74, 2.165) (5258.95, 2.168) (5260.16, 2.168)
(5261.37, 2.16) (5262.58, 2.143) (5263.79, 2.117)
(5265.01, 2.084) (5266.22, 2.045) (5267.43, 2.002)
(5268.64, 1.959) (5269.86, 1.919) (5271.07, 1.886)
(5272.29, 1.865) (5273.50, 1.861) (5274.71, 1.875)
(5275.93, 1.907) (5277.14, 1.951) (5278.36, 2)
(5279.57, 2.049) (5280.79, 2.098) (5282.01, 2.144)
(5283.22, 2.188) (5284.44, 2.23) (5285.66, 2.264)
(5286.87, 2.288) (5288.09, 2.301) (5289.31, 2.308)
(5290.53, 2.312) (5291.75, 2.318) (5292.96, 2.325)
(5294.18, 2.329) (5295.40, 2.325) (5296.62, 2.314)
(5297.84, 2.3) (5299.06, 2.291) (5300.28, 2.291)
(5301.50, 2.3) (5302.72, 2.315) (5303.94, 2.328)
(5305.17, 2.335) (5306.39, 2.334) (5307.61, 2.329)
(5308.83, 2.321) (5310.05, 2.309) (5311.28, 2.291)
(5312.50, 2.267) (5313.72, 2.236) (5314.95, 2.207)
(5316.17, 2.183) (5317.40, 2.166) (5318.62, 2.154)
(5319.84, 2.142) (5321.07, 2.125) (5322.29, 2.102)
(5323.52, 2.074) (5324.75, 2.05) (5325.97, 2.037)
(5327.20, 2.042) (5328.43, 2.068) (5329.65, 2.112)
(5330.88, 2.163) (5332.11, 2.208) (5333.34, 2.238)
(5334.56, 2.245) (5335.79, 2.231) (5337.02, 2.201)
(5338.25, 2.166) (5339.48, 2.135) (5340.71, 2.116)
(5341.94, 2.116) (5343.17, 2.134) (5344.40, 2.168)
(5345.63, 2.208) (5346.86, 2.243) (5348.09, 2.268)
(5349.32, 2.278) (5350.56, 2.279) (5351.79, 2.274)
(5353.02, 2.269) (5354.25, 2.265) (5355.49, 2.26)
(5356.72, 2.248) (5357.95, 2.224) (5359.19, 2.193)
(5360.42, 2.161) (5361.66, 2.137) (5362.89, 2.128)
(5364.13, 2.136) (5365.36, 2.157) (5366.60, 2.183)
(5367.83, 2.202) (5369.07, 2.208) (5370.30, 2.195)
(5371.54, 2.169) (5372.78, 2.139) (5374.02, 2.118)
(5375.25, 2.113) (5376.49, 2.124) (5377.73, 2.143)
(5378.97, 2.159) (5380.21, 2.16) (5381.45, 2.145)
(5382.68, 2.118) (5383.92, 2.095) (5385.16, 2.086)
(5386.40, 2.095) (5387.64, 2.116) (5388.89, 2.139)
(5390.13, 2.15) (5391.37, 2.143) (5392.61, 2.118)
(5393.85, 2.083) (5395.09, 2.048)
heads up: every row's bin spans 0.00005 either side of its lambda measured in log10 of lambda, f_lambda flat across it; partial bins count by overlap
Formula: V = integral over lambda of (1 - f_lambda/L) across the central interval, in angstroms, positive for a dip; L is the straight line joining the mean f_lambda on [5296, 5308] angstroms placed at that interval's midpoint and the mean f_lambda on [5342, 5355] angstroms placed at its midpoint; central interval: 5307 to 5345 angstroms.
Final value 1.7 angstroms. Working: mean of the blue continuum 2.31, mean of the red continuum 2.23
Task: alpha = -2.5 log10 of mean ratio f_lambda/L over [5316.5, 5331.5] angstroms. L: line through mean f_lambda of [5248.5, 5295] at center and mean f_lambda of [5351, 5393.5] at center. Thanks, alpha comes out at 0.02 mag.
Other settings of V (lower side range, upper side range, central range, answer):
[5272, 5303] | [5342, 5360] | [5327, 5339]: 0.3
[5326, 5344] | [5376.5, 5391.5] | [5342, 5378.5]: -0.9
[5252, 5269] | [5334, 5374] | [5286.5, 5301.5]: -1.1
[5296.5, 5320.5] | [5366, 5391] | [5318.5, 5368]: 0.7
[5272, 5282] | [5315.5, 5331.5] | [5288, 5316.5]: -3.6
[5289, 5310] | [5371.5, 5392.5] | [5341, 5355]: -0.1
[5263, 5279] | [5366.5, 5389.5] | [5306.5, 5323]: -1.5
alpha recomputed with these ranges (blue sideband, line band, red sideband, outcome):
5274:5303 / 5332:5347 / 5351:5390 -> 0.00 mag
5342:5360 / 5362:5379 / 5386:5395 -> 0.01 mag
